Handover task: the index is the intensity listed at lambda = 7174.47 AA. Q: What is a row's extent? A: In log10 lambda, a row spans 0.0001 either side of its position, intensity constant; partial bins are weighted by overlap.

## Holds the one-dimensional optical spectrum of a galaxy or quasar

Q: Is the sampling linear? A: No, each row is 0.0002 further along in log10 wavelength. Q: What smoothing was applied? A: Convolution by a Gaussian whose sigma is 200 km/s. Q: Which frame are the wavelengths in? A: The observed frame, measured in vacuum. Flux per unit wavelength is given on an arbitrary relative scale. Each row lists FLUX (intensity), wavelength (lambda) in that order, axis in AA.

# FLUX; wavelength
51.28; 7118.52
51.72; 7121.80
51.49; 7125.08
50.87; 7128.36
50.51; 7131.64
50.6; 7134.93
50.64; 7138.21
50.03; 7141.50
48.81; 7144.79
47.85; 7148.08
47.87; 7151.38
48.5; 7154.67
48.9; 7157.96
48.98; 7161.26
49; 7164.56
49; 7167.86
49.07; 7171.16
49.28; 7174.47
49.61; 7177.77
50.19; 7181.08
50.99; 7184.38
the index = 49.28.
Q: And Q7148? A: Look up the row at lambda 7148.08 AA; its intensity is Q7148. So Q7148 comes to 47.85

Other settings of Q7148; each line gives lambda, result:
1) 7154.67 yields 48.5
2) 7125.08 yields 51.49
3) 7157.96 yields 48.9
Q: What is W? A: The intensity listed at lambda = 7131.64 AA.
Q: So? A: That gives 50.51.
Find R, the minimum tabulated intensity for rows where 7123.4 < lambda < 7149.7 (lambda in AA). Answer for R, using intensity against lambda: 47.85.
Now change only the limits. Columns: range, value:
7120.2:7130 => 50.87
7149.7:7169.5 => 47.87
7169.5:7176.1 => 49.07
